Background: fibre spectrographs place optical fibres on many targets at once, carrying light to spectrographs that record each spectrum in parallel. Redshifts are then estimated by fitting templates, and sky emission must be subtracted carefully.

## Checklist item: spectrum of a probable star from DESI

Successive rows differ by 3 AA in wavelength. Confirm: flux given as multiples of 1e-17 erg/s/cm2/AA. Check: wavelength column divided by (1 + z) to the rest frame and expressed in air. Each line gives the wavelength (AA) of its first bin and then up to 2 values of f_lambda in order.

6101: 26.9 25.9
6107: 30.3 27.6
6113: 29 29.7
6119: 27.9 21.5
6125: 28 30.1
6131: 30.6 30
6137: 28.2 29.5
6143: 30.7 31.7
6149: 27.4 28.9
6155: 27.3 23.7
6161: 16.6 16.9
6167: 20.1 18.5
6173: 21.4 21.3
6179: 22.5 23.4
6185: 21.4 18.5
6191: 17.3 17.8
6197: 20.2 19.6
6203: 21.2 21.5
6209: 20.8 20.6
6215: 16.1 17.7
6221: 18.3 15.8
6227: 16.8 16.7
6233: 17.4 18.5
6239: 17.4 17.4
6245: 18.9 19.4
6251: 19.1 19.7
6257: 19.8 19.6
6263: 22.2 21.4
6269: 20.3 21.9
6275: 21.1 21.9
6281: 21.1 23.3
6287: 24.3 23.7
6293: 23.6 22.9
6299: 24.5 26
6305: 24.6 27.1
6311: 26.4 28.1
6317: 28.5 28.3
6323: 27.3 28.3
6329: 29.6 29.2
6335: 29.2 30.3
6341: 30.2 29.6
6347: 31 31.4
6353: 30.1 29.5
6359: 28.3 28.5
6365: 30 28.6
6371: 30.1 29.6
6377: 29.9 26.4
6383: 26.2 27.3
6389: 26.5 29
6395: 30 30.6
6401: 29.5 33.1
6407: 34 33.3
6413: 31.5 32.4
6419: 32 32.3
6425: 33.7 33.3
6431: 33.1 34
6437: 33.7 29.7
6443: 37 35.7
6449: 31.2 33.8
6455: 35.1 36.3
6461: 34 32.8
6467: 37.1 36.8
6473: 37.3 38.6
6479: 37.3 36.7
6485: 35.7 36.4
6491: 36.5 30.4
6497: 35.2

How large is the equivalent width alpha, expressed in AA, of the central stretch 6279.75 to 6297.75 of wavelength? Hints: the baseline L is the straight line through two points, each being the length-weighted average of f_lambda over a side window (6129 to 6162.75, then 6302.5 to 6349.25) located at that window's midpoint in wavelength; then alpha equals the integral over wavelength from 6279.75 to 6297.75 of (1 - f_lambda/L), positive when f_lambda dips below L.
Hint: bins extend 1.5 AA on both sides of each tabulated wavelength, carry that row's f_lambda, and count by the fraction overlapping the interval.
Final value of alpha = 3.3 AA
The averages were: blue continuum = 27.6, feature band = 23.2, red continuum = 28.5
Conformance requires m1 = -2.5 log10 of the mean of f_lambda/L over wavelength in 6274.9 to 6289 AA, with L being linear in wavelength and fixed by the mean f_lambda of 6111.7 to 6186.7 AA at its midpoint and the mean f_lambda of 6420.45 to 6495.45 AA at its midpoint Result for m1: 0.29 mag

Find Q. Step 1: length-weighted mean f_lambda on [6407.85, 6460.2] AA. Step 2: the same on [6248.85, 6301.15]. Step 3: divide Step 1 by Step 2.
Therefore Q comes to 1.5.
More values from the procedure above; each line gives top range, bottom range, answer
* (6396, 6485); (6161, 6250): 1.79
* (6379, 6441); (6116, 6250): 1.41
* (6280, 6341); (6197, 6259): 1.42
